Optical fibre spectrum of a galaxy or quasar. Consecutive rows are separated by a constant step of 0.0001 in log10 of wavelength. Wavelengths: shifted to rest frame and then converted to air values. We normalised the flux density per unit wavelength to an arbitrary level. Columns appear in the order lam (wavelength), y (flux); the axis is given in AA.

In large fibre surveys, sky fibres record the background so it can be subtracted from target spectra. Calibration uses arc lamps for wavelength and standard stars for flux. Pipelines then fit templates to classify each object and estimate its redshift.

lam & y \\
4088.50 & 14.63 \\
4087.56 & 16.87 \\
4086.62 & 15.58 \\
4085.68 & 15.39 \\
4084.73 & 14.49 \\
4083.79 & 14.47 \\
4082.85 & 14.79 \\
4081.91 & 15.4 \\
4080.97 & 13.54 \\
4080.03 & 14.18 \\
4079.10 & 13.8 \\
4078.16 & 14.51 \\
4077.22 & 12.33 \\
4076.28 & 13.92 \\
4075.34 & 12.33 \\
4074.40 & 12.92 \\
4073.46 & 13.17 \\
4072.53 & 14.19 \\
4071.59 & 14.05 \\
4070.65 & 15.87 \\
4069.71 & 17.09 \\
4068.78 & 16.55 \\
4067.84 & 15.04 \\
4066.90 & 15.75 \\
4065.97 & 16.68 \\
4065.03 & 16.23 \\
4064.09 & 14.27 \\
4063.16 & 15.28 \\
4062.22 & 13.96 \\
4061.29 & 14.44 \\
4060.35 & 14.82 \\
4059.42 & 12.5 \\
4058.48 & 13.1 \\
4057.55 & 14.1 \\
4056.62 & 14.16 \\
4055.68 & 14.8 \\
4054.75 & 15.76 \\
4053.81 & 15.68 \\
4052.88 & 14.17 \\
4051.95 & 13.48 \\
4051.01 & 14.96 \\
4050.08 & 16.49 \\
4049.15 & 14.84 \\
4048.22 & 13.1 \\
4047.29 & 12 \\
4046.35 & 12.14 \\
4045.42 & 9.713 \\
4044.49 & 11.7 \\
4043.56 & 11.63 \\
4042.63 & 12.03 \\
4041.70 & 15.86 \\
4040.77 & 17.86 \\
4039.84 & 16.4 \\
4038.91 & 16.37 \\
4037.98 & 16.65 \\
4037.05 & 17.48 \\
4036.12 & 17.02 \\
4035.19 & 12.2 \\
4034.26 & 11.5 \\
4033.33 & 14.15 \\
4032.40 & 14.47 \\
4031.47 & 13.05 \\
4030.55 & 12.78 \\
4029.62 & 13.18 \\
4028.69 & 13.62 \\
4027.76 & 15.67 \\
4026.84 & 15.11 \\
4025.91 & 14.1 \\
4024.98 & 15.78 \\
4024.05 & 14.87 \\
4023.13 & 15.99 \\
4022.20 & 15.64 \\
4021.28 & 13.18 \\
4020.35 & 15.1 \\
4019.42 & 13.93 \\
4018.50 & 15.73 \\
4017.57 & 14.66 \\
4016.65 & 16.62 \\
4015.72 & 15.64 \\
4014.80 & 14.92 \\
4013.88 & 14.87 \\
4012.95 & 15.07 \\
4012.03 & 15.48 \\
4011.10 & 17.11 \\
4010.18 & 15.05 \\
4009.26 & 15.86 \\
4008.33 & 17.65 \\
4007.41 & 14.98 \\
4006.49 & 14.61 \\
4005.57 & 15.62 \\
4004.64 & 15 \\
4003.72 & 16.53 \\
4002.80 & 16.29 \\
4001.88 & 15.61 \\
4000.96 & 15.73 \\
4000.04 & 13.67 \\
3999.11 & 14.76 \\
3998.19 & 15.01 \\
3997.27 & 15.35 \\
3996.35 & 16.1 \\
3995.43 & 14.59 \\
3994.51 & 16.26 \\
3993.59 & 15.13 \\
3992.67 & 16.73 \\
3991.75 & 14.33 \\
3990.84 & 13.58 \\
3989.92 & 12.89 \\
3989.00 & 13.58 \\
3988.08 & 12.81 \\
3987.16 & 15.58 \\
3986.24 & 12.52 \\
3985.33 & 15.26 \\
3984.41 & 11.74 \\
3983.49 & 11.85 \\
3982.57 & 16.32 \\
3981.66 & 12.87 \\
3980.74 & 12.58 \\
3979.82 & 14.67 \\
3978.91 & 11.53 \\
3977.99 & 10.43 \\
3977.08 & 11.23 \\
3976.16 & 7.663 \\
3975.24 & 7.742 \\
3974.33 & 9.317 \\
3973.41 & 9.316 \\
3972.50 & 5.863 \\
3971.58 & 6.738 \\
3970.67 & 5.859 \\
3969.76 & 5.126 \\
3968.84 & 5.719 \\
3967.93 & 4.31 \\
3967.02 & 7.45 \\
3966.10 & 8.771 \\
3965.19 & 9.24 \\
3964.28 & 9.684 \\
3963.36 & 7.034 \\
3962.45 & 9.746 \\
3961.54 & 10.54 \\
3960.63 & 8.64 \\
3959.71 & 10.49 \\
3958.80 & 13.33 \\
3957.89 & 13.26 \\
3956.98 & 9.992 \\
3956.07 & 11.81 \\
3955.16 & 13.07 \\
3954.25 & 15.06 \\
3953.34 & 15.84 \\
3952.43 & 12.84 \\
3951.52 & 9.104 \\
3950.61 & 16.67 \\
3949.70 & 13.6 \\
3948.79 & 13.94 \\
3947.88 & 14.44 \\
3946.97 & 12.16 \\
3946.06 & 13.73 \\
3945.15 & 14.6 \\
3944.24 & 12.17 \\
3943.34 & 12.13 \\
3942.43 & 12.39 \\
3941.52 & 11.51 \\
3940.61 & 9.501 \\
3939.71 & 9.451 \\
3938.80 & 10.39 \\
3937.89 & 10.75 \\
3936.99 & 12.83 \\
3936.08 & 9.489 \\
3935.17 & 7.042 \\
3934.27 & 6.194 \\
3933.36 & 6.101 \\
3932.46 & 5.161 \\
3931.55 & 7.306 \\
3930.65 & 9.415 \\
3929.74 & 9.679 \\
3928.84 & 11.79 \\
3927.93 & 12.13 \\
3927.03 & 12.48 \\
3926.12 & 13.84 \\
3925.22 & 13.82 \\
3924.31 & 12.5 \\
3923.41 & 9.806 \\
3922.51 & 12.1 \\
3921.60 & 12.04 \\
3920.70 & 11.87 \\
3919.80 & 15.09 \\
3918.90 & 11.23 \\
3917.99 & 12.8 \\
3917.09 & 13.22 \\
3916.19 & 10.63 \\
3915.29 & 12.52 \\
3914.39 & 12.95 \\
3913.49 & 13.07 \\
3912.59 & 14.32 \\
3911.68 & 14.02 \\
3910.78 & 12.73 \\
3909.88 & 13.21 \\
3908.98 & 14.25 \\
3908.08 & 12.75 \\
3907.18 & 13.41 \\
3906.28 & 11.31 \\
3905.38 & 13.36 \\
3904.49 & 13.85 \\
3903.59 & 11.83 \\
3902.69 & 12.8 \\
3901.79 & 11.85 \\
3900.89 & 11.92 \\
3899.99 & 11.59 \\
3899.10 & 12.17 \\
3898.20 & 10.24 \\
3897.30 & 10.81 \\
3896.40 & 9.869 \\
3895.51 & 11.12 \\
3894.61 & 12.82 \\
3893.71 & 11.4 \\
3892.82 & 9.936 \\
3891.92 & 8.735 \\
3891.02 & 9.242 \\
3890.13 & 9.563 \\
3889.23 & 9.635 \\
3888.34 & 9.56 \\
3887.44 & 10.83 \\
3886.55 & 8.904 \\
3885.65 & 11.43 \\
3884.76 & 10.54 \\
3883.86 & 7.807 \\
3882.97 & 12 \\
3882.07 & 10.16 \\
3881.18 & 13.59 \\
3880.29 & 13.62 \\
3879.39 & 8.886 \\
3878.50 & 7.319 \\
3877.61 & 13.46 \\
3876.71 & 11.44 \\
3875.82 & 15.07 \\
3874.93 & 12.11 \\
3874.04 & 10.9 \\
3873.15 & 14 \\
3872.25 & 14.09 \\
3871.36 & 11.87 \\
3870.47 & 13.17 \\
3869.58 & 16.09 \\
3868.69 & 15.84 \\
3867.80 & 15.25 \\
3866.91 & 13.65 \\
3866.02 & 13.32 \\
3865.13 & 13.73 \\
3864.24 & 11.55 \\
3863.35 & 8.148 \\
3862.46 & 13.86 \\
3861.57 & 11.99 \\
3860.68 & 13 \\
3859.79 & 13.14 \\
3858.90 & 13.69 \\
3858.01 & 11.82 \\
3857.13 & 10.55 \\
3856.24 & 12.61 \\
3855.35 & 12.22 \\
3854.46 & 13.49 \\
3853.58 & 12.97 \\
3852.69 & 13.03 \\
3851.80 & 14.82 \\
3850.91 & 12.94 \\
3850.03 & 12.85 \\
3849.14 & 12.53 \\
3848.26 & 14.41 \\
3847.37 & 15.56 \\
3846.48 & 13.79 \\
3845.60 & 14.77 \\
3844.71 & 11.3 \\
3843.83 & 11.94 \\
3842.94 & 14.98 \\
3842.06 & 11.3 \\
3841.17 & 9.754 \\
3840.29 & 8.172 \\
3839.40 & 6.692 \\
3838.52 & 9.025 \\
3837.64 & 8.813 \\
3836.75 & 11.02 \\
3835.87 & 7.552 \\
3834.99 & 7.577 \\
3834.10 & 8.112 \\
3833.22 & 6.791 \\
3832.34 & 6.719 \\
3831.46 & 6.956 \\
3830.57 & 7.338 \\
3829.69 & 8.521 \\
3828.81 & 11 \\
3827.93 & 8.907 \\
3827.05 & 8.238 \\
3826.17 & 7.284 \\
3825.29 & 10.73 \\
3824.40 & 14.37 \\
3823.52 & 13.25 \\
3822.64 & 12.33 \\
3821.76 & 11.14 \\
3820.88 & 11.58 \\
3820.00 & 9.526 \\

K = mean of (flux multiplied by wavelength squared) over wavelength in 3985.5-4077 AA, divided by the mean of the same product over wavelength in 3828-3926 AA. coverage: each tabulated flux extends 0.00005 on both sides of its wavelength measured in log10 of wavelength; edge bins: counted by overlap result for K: 1.35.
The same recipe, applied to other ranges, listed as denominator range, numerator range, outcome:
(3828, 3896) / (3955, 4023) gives 1.20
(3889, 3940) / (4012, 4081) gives 1.36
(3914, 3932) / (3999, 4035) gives 1.32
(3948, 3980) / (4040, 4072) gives 1.49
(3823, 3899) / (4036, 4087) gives 1.42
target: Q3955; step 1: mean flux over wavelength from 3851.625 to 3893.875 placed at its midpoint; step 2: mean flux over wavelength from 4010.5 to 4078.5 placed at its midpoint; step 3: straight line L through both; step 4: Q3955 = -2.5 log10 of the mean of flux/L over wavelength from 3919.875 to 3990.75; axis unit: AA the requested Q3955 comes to 0.20 mag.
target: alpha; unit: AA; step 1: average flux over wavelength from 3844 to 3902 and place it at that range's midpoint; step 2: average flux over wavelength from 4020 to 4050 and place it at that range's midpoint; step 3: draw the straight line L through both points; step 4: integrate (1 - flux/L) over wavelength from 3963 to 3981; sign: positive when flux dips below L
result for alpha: 6.6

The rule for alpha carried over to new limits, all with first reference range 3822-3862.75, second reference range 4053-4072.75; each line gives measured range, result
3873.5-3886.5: 0.59 AA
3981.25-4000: -0.88 AA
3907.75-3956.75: 3.03 AA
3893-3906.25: 0.39 AA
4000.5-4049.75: -1.62 AA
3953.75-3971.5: 5.13 AA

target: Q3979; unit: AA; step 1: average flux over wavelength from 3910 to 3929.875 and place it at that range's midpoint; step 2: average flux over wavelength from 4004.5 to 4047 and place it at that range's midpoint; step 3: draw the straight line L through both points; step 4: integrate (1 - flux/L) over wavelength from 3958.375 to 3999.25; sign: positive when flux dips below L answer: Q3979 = 7.4 AA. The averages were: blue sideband 12.5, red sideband 14.7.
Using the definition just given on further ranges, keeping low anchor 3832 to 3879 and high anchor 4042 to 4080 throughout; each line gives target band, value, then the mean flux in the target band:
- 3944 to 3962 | 0.30 AA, 12.8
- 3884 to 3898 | 2.40 AA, 10.2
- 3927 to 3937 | 3.09 AA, 8.83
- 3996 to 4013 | -2.56 AA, 15.6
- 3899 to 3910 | -0.12 AA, 12.6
